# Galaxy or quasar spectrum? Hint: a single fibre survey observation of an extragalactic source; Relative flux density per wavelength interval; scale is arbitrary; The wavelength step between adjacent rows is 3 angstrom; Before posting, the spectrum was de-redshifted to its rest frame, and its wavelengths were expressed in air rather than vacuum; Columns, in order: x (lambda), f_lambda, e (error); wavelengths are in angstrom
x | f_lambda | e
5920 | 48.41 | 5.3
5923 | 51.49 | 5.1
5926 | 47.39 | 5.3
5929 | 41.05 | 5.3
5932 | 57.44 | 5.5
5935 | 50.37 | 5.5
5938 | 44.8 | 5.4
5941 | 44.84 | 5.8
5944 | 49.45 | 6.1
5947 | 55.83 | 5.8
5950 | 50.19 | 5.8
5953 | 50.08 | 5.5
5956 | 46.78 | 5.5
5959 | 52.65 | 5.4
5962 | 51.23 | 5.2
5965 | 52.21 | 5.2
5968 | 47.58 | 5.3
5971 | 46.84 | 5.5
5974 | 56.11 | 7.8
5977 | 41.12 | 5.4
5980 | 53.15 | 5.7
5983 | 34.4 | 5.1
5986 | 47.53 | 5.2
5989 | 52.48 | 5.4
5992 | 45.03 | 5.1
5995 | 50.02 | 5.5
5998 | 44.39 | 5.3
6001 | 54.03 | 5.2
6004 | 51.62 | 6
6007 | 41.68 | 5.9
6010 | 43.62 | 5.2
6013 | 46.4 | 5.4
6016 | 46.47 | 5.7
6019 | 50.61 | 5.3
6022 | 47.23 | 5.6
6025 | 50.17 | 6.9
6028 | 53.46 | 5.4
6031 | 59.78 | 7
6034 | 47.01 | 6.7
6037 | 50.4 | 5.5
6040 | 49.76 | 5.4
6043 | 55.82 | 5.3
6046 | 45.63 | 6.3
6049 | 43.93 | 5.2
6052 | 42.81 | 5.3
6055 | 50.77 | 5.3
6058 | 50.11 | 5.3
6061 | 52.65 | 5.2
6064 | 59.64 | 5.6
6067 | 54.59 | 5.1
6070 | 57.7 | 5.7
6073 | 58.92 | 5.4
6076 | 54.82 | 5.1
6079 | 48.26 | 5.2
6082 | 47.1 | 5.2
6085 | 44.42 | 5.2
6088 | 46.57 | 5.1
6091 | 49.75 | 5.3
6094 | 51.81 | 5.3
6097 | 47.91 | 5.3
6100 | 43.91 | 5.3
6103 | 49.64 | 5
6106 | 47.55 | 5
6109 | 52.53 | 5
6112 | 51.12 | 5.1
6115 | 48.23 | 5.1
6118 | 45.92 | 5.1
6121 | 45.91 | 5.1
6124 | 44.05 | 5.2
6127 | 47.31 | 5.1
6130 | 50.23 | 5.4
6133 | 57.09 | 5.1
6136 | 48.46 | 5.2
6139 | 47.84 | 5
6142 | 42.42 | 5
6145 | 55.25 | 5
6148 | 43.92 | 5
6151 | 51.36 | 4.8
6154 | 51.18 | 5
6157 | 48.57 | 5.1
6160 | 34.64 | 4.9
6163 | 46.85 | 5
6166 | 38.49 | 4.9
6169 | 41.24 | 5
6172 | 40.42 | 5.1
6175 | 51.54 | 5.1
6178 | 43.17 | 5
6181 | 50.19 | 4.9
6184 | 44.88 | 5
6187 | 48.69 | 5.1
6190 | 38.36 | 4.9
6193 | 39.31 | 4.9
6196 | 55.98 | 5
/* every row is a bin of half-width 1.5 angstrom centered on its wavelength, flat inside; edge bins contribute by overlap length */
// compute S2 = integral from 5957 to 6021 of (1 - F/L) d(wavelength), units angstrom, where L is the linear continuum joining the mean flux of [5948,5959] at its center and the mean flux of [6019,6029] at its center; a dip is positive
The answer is 2.5 angstrom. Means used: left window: 49.8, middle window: 48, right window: 50.2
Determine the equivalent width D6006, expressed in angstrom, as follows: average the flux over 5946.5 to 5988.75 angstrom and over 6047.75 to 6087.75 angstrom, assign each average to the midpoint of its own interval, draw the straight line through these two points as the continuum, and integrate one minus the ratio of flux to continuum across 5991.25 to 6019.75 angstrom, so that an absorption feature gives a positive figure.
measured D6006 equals 1.36 angstrom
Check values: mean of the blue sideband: 48.9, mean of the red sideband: 51.1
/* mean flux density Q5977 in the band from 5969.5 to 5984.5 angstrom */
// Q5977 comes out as 46.3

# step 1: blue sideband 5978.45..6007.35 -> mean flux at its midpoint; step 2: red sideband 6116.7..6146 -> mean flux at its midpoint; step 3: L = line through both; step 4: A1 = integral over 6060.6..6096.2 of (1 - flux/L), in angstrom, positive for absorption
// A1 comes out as -3.0 angstrom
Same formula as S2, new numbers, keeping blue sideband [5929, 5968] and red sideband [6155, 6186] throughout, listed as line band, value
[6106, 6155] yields -3.9 angstrom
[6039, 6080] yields -4.2 angstrom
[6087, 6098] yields -0.7 angstrom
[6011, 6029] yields -0.2 angstrom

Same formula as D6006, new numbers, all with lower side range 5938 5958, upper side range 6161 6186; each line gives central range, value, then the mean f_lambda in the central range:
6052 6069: -2.13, 52.7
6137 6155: -1.41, 48.6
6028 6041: -1.26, 52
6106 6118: -1.01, 49.7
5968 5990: 0.60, 47.3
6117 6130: -0.22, 46.3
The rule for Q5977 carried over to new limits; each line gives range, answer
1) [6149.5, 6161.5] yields 46.4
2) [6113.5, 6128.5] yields 46.3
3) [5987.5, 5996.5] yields 49.2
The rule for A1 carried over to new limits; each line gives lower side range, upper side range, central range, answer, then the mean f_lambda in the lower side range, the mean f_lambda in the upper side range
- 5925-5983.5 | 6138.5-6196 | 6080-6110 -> -0.9 angstrom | 48.9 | 45.4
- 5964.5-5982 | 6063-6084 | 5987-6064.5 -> 3.5 angstrom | 48.9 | 54.1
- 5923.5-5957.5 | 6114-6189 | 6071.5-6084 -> -1.2 angstrom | 49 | 46.6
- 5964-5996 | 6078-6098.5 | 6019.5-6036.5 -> -1.3 angstrom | 47.8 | 48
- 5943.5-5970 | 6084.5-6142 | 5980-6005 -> 1.2 angstrom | 50.6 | 48.3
